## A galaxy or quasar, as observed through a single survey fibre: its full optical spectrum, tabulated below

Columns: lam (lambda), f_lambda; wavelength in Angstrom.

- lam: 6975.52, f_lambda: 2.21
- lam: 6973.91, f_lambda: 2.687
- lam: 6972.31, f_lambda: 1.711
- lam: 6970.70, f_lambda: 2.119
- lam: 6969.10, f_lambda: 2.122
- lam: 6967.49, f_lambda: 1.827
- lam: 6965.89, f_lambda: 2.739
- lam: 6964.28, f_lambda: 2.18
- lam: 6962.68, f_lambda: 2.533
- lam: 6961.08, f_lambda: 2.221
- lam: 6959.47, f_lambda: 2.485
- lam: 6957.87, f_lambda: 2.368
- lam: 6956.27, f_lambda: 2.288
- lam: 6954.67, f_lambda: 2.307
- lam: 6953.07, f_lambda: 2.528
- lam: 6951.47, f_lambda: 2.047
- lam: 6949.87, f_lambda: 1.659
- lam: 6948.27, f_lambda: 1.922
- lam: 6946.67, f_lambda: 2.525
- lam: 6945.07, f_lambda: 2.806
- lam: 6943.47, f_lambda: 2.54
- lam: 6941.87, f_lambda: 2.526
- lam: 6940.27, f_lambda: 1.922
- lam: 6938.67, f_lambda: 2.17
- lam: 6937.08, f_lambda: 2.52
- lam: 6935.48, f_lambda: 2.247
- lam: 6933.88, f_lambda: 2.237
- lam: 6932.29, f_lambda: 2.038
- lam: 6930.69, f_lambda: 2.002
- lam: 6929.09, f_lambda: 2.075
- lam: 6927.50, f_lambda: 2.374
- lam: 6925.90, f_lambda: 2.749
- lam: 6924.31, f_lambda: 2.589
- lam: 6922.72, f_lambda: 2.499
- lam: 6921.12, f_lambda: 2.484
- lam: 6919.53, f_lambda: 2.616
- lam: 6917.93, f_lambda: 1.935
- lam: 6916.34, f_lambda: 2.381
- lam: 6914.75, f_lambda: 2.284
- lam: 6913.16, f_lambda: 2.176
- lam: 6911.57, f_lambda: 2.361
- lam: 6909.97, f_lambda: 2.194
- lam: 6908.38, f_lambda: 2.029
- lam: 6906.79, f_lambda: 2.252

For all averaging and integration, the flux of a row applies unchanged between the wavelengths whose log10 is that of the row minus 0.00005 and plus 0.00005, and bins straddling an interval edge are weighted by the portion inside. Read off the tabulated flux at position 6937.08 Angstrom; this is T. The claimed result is 2.52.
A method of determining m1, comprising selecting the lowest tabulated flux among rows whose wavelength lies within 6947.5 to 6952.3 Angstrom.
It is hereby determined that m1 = 1.659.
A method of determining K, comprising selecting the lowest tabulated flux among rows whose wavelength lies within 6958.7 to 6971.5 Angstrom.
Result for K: 1.827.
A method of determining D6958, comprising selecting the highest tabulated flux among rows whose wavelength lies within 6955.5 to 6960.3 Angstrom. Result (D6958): 2.485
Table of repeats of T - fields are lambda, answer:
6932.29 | 2.038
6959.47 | 2.485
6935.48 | 2.247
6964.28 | 2.18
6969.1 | 2.122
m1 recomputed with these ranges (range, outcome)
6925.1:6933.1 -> 2.002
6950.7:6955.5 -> 2.047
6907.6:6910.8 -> 2.029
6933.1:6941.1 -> 1.922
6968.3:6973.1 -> 1.711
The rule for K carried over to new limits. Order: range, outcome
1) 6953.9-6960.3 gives 2.288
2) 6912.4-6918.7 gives 1.935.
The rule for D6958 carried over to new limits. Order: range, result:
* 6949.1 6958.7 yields 2.528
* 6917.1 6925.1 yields 2.616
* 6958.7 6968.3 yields 2.739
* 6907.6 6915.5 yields 2.361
